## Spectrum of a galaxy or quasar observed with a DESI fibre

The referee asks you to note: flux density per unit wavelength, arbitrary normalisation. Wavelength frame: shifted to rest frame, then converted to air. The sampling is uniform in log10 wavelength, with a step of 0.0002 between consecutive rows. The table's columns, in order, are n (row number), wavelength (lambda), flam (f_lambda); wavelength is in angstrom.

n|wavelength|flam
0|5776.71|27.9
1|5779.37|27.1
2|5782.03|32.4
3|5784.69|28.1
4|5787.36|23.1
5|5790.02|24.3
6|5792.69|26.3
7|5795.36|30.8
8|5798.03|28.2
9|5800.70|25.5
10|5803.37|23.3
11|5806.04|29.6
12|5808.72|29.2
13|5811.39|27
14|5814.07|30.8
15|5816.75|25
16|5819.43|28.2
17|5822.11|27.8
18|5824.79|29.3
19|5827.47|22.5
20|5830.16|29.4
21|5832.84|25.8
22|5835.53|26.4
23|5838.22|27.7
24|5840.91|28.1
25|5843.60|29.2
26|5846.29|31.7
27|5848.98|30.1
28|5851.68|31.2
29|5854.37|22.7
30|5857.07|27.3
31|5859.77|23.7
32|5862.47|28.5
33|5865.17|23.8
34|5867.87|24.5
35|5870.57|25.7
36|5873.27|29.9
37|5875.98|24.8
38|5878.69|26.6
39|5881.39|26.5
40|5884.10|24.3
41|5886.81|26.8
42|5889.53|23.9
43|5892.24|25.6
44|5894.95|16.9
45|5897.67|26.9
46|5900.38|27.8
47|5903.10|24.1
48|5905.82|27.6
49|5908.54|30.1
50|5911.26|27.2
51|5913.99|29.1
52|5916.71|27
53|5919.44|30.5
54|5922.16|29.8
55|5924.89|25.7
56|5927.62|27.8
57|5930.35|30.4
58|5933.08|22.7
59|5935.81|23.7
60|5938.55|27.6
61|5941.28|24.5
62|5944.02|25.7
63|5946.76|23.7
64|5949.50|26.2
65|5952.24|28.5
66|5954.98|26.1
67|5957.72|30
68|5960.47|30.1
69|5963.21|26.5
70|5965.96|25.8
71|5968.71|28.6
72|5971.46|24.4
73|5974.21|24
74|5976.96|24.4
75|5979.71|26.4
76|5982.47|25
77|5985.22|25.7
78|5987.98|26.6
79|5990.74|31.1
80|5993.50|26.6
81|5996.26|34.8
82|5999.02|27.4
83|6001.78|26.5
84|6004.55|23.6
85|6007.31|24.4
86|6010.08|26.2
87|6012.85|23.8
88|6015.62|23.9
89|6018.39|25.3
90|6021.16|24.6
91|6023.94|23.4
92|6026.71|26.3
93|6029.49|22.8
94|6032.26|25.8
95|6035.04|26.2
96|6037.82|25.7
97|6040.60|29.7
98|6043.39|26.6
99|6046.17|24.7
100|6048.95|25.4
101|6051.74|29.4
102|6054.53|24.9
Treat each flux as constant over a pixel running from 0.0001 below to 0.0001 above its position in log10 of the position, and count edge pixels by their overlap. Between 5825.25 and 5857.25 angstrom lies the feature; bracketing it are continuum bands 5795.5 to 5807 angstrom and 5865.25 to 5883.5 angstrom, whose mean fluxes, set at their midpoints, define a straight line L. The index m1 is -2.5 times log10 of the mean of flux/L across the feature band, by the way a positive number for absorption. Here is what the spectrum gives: -0.05 mag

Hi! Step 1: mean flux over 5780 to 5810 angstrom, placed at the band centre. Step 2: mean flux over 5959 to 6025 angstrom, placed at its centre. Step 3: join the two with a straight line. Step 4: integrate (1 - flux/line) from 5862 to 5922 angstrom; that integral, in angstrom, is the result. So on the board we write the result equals 1.0 angstrom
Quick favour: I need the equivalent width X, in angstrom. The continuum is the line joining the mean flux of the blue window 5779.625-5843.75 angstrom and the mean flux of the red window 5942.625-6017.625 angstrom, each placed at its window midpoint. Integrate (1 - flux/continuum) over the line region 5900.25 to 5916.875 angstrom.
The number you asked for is -0.4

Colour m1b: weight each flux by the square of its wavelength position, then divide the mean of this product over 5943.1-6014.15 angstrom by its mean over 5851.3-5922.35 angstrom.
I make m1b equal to 1.0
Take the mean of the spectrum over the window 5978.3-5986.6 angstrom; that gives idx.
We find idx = 25.7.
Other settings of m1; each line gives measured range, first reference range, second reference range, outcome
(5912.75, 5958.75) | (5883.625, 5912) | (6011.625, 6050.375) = -0.06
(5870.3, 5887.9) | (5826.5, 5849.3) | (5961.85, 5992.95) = 0.04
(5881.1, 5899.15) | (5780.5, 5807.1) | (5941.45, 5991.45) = 0.10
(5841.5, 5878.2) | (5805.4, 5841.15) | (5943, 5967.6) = 0.01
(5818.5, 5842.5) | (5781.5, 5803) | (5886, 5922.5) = -0.02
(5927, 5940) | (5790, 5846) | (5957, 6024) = 0.02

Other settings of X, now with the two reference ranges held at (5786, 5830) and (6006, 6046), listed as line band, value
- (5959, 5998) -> -2.2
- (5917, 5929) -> -1.0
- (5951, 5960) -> -0.9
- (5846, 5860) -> -0.6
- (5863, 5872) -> 0.5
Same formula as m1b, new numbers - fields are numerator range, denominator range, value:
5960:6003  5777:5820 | 1.05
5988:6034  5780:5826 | 1.01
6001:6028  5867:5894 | 1.01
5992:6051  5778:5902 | 1.03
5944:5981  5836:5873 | 1.01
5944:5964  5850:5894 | 1.08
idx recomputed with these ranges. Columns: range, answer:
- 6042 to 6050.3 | 25.6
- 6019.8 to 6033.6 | 24.6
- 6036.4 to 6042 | 27.7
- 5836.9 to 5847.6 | 29.2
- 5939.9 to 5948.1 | 24.6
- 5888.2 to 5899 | 23.3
